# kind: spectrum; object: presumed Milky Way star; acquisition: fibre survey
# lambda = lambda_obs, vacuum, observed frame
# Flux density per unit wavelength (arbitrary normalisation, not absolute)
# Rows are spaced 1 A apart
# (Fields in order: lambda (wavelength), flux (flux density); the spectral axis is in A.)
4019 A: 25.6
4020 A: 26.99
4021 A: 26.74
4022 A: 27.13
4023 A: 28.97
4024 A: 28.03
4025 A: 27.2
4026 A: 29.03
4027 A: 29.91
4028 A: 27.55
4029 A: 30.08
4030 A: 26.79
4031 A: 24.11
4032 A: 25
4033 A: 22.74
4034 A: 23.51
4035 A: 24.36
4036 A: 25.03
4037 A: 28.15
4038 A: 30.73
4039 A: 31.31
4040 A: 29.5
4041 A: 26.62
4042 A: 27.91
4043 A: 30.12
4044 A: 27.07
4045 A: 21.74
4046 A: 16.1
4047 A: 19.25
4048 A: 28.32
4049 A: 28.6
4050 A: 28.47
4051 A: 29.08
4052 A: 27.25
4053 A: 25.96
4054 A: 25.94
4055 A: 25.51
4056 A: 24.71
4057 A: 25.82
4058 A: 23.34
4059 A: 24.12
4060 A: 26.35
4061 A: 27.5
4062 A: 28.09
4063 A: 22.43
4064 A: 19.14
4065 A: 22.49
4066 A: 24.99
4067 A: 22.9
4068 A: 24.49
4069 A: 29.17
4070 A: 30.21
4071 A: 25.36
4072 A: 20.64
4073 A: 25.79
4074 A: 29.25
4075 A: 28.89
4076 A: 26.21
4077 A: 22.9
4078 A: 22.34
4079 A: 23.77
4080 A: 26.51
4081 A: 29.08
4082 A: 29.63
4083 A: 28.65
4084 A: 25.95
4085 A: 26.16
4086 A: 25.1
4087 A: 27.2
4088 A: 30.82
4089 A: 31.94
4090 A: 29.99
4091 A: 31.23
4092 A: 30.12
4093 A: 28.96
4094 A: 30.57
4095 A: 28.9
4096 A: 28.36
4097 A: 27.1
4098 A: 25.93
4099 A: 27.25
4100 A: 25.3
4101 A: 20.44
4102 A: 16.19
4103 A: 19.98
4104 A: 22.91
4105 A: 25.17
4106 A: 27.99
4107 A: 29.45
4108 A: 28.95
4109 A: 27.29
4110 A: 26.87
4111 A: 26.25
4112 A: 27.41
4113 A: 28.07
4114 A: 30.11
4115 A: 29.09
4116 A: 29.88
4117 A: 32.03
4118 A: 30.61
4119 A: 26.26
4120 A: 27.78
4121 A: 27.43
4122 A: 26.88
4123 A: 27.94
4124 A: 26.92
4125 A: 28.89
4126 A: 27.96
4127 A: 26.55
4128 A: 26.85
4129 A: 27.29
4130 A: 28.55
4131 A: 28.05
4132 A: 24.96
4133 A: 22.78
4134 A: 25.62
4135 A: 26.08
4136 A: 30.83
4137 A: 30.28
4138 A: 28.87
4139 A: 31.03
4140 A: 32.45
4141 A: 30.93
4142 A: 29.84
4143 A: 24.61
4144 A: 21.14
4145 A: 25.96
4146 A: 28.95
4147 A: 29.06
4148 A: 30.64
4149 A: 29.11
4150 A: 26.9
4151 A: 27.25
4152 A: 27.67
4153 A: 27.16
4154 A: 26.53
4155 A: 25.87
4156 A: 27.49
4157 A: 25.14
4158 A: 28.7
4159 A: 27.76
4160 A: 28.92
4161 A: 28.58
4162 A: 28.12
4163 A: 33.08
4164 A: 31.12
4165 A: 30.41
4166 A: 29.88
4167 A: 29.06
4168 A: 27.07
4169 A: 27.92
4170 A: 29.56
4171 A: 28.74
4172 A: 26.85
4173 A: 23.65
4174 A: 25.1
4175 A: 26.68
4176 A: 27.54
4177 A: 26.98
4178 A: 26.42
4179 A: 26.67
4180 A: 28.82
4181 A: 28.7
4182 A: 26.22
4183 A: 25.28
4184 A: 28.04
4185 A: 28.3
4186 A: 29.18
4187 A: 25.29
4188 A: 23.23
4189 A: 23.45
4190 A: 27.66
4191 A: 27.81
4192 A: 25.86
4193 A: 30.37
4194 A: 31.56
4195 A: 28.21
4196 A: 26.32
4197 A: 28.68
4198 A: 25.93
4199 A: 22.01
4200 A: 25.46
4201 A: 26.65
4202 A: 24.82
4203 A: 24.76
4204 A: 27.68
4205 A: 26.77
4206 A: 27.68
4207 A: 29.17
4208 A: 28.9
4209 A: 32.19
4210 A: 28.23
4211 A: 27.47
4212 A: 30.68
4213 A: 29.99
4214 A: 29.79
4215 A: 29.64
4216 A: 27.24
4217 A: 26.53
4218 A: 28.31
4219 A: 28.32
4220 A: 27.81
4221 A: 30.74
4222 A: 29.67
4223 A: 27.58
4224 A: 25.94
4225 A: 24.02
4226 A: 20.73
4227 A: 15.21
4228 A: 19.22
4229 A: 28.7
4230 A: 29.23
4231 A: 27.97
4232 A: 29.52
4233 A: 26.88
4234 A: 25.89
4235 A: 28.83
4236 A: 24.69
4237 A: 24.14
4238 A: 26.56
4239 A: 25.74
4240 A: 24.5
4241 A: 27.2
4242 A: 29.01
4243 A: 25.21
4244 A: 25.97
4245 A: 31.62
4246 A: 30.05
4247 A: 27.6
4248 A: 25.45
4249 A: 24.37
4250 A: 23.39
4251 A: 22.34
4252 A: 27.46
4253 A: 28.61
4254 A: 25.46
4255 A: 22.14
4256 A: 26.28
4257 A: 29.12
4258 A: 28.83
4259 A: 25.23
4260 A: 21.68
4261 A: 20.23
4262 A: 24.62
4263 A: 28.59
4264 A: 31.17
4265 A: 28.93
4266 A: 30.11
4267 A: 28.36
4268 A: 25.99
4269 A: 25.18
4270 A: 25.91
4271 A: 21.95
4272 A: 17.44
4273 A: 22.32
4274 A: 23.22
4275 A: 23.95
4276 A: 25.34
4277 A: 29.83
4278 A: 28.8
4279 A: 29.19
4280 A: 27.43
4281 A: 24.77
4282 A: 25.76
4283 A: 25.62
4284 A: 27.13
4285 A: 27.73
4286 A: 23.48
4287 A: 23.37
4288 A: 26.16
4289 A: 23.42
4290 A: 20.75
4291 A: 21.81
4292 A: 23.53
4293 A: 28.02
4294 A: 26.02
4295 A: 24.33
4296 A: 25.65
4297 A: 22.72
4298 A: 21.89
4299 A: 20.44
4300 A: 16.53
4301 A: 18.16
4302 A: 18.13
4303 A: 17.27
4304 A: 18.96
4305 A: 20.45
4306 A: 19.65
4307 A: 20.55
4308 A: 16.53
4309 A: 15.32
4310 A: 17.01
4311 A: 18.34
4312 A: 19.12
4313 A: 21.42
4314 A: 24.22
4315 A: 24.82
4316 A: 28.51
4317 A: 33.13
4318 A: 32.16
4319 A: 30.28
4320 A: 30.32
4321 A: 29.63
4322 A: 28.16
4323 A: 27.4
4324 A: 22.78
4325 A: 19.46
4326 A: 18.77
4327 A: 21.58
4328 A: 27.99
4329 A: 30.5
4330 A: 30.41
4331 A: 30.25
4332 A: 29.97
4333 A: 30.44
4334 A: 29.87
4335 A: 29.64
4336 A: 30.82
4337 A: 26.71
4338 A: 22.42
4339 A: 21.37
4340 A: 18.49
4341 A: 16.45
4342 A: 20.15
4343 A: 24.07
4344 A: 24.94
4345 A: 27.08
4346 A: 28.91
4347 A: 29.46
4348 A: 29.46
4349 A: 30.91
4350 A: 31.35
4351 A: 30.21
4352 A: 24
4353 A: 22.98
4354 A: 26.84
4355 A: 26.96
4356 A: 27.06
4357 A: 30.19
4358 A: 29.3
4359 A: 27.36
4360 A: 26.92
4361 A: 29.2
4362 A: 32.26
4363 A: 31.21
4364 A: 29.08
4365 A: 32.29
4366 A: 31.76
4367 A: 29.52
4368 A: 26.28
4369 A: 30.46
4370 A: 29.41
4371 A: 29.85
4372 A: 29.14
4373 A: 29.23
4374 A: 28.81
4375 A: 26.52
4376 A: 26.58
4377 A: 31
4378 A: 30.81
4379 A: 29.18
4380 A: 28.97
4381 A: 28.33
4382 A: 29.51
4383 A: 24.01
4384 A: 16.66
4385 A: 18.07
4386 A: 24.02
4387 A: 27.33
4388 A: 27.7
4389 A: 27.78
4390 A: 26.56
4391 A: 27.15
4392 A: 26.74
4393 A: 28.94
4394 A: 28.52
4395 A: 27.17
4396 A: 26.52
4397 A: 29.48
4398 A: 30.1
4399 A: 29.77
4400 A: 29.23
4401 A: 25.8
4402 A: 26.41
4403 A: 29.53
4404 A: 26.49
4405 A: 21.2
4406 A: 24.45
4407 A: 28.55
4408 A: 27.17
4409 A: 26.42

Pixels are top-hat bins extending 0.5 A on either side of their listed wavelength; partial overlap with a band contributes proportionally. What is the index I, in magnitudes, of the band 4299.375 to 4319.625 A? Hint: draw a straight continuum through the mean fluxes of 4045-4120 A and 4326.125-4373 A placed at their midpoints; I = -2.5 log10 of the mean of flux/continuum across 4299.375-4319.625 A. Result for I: 0.26 mag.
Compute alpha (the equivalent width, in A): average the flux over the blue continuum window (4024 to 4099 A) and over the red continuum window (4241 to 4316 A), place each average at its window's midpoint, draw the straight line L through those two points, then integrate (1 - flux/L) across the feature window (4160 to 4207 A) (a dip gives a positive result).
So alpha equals -4.0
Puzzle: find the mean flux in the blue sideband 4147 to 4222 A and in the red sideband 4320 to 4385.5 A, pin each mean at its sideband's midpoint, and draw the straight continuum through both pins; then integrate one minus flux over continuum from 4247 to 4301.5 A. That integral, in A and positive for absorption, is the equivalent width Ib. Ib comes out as 5.02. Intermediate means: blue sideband 27.8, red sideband 27.2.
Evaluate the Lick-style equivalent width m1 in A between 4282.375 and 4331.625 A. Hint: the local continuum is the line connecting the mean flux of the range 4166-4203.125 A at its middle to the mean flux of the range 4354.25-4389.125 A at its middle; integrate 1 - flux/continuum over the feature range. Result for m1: 7.1 A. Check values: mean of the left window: 26.9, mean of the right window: 28.1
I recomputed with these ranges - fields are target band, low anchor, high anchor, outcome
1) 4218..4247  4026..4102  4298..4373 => -0.02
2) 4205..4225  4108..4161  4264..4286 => -0.07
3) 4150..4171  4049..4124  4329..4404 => -0.06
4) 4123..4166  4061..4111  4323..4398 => -0.06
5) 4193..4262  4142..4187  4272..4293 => -0.02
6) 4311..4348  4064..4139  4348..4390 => 0.07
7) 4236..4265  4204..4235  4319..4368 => 0.05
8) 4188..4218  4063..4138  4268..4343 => -0.08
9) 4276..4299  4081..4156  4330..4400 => 0.10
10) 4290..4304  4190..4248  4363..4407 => 0.25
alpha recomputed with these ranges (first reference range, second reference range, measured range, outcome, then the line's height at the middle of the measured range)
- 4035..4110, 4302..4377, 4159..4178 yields -1.4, 26.3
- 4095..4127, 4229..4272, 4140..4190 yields -1.7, 26.7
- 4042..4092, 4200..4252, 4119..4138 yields -0.7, 26.4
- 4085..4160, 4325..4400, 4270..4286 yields 1.2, 27.4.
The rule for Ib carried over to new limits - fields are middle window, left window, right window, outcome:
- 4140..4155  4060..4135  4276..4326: -0.94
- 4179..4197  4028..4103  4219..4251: -0.77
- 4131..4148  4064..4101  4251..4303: -1.01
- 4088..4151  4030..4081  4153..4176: -1.44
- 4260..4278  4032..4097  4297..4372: 0.25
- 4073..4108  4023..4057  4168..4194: -0.06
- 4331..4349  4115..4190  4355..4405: 1.14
